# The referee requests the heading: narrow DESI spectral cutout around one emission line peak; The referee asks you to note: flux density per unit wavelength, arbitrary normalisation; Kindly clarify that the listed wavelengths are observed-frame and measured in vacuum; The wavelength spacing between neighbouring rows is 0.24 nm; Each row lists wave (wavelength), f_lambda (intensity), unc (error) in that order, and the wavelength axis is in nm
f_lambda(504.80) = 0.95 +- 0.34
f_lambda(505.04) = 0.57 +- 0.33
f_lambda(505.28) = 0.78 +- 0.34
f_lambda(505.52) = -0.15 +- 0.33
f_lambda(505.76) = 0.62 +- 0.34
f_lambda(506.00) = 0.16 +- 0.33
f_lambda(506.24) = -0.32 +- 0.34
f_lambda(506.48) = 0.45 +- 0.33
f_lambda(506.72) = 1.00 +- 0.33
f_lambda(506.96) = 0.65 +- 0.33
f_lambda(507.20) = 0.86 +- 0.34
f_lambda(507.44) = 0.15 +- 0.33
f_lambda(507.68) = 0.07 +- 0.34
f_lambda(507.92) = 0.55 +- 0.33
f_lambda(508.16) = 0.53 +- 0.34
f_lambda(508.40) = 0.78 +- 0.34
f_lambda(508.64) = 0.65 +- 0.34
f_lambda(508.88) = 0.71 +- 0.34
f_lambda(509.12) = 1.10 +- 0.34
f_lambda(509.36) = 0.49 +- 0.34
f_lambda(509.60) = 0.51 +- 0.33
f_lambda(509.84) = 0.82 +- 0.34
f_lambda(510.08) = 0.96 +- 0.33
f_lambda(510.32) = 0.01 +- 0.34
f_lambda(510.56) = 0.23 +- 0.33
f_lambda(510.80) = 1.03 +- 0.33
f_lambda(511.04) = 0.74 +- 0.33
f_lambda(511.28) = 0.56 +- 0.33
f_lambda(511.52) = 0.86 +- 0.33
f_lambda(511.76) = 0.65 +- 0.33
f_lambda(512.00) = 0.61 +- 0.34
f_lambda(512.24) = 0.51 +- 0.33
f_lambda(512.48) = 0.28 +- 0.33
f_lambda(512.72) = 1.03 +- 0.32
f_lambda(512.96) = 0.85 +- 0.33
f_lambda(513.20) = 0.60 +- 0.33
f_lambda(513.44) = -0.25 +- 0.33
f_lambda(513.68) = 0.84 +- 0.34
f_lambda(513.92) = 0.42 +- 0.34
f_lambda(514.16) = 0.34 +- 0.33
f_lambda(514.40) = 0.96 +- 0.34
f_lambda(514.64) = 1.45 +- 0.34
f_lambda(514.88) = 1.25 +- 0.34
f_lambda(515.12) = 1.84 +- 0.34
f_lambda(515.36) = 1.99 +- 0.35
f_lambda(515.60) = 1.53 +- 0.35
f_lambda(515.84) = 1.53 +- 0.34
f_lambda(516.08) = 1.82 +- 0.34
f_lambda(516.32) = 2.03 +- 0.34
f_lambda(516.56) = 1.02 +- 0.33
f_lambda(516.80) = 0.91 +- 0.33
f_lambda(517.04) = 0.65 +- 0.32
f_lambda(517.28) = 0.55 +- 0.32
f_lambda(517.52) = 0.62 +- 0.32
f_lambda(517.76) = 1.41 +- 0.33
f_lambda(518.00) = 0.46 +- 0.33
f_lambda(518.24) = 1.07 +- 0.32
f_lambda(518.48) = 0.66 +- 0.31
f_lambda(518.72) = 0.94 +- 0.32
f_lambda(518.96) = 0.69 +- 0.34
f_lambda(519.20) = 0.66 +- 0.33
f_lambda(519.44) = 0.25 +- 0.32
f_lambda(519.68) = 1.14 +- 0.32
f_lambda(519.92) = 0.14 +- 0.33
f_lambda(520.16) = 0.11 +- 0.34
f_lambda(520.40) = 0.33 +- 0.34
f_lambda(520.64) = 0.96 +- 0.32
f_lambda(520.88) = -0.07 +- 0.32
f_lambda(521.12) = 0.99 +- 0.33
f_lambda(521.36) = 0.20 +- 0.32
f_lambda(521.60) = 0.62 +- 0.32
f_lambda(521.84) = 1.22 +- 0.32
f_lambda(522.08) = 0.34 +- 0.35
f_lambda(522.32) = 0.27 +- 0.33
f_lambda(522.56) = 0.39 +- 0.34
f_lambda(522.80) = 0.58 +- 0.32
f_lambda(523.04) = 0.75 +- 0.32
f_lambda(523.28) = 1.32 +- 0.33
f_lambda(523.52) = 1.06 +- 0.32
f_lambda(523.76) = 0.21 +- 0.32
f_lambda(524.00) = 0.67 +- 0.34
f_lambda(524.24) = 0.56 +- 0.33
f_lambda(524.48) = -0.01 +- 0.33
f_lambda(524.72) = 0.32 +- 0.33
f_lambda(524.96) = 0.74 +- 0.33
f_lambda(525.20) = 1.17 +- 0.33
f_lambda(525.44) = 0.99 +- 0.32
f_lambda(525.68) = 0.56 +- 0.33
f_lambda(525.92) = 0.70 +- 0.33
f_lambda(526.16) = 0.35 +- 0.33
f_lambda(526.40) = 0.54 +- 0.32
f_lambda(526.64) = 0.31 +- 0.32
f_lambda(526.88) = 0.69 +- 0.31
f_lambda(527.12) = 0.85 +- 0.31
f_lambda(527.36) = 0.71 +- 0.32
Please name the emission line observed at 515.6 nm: C III] 1909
